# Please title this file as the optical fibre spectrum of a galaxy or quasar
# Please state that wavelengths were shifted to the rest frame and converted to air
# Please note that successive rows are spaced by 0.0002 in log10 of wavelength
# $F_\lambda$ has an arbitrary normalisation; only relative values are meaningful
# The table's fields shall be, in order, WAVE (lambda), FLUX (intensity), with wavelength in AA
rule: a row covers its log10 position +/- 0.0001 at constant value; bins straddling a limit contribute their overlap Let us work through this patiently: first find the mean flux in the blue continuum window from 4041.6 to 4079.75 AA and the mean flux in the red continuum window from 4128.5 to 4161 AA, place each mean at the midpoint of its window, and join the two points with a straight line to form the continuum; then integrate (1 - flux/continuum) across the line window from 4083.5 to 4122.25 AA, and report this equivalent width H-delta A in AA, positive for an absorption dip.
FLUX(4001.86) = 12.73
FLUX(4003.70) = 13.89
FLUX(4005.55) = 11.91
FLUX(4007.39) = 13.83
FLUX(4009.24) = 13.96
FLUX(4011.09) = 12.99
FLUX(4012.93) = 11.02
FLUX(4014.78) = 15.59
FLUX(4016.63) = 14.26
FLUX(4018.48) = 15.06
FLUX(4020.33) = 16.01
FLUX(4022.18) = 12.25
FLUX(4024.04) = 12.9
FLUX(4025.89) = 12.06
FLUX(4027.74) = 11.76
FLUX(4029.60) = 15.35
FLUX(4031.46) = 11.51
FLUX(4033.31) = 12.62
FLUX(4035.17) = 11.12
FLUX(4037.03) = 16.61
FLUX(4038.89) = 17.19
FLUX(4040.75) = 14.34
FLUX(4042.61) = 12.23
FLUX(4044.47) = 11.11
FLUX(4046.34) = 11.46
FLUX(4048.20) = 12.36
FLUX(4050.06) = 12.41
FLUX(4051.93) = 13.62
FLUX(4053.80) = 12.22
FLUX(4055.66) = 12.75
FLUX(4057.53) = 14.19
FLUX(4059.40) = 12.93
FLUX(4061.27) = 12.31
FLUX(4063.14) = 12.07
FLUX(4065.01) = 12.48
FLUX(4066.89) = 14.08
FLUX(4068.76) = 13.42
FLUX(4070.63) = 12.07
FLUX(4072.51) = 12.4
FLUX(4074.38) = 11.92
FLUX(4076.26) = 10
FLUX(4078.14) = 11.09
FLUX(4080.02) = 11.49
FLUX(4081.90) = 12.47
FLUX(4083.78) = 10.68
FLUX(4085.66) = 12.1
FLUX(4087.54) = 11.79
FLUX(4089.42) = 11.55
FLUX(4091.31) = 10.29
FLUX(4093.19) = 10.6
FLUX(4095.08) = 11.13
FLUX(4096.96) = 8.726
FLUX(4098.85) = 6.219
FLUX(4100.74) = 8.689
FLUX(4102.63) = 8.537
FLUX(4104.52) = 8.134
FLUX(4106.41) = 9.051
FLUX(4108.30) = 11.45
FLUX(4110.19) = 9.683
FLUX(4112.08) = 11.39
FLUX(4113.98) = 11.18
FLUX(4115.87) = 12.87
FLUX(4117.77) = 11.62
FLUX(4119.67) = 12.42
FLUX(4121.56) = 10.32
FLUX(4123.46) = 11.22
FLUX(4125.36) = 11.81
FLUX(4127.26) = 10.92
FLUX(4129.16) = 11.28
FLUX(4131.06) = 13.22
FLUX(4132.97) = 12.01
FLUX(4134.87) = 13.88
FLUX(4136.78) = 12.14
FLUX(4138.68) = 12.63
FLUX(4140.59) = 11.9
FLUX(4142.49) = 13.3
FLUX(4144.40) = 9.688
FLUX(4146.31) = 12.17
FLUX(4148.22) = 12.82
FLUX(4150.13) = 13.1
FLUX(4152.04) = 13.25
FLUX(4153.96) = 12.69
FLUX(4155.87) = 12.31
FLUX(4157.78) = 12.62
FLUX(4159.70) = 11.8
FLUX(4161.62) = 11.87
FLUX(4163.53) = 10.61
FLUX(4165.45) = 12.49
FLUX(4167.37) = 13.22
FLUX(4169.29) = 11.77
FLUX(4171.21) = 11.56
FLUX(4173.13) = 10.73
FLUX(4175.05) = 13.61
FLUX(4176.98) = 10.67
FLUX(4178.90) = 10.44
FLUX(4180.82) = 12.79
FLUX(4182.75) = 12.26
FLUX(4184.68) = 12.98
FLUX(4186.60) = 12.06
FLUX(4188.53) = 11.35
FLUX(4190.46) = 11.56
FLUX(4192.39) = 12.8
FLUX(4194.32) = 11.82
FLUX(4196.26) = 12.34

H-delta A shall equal 6.2 AA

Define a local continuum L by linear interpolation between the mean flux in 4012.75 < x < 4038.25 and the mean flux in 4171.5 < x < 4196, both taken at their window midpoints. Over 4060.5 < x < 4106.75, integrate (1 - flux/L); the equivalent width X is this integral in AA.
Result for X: 7.21 AA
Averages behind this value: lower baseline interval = 13.5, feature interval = 10.9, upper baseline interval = 11.9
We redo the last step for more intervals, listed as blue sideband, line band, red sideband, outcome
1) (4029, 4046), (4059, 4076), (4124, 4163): 0.8 AA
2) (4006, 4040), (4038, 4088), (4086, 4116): -2.9 AA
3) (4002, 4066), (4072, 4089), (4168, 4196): 1.7 AA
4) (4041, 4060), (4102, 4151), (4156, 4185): 2.7 AA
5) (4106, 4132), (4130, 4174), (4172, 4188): -2.2 AA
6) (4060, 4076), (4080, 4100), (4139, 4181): 2.9 AA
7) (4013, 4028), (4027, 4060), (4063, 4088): -0.4 AA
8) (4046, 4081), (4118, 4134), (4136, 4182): 0.7 AA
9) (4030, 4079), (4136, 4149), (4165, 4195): 0.1 AA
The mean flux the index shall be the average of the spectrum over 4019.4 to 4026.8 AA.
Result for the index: 13.3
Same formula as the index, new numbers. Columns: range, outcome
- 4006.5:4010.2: 13.9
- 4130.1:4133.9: 12.6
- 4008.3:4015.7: 13.4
